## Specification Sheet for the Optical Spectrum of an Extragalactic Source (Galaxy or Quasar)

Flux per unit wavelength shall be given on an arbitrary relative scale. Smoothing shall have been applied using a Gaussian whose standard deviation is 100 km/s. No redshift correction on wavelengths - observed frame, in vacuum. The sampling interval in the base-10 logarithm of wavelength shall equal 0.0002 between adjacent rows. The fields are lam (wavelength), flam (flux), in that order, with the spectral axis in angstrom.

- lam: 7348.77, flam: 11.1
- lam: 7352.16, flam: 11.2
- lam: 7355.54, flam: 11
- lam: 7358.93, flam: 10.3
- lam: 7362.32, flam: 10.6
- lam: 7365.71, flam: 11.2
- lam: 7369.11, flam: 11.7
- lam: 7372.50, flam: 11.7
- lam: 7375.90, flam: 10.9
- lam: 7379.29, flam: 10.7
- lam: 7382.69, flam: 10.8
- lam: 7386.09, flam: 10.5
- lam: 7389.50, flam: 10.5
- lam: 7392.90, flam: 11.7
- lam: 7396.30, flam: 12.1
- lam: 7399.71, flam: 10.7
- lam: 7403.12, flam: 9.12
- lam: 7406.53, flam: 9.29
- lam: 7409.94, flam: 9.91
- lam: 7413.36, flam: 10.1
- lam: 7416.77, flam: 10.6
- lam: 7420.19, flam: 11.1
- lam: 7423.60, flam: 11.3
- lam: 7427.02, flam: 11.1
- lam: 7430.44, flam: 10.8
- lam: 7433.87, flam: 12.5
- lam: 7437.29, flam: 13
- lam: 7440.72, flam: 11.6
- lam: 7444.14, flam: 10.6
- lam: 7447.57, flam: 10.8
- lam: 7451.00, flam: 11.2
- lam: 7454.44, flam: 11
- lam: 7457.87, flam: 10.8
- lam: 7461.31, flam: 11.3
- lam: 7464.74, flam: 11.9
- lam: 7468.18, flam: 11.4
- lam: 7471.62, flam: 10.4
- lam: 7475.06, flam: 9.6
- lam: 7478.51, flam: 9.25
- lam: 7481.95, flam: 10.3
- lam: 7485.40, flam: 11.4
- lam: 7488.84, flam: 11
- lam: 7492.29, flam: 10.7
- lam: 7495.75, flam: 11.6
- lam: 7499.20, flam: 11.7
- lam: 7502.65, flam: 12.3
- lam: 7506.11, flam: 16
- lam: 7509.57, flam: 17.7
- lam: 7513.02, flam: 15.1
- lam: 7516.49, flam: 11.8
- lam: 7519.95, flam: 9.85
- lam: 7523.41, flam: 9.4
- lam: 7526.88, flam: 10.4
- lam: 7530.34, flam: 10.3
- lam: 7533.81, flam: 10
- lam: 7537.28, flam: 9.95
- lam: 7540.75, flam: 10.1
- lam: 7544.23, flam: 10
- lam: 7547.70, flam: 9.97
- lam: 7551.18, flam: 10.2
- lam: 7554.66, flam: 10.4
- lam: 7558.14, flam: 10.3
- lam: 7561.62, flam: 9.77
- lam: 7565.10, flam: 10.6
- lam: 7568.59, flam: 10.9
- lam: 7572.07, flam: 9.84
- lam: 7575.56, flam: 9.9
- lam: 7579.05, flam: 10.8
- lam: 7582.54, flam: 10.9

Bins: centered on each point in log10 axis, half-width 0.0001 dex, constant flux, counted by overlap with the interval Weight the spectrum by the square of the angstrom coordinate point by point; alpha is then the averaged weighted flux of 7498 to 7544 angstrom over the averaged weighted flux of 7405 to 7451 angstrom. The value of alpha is 1.10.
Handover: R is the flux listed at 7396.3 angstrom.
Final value 12.1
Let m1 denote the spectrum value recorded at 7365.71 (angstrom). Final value 11.2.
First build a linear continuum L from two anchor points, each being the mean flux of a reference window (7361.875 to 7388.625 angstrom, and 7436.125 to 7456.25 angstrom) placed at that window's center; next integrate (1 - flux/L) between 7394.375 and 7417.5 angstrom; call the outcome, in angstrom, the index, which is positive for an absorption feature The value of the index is 1.8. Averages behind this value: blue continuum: 11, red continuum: 11.3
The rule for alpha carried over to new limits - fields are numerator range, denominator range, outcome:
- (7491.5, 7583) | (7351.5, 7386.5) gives 1.06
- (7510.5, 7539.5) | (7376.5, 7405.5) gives 1.06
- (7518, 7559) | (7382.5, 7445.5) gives 0.95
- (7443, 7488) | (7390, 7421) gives 1.04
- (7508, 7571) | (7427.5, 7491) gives 1.01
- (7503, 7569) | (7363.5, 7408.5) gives 1.08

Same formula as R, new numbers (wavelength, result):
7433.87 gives 12.5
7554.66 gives 10.4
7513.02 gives 15.1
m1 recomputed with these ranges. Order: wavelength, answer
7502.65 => 12.3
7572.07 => 9.84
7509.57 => 17.7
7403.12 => 9.12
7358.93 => 10.3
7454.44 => 11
